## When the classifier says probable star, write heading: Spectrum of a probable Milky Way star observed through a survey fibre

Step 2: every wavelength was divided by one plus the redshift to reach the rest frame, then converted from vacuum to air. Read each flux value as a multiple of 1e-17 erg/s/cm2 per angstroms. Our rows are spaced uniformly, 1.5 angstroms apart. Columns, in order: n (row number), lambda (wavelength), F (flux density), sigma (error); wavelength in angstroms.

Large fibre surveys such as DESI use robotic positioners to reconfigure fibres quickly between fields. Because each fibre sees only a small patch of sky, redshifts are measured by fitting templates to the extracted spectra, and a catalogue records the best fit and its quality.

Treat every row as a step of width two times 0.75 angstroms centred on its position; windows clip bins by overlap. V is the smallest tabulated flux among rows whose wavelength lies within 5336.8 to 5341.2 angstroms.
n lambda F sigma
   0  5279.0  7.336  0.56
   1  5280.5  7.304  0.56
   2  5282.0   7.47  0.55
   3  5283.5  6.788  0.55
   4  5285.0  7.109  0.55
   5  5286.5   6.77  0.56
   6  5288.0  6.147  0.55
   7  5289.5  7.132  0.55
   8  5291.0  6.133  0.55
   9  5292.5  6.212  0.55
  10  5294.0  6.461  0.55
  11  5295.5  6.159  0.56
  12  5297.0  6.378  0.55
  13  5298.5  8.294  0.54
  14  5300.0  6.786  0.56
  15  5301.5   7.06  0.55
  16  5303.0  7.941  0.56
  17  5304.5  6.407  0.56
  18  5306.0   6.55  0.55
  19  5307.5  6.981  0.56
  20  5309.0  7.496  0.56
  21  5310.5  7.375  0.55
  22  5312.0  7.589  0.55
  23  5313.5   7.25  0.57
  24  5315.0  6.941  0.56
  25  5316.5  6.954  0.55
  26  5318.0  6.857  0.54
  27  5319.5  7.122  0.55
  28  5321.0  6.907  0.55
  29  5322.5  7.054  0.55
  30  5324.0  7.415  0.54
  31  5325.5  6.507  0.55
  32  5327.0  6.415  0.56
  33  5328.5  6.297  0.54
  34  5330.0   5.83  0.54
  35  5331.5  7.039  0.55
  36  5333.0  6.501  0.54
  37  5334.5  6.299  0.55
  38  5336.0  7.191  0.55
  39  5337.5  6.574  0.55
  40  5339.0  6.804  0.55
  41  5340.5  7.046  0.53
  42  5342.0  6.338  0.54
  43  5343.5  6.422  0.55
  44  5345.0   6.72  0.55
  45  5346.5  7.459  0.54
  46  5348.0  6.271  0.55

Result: 6.574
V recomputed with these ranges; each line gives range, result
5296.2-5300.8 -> 6.378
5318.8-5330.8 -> 5.83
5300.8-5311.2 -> 6.407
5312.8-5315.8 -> 6.941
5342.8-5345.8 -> 6.422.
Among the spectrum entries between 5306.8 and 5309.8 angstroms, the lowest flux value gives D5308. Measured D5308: 6.981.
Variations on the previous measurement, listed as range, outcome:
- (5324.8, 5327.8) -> 6.415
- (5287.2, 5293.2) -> 6.133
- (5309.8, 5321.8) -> 6.857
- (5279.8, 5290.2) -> 6.147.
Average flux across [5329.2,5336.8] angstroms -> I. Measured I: 6.57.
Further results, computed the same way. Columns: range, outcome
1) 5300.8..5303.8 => 7.49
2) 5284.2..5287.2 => 6.94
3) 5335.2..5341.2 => 6.9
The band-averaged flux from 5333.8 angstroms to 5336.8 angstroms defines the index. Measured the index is 6.75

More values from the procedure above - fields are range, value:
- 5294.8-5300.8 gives 6.91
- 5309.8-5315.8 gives 7.29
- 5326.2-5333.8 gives 6.42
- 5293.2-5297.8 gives 6.35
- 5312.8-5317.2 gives 7.05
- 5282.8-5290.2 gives 6.79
